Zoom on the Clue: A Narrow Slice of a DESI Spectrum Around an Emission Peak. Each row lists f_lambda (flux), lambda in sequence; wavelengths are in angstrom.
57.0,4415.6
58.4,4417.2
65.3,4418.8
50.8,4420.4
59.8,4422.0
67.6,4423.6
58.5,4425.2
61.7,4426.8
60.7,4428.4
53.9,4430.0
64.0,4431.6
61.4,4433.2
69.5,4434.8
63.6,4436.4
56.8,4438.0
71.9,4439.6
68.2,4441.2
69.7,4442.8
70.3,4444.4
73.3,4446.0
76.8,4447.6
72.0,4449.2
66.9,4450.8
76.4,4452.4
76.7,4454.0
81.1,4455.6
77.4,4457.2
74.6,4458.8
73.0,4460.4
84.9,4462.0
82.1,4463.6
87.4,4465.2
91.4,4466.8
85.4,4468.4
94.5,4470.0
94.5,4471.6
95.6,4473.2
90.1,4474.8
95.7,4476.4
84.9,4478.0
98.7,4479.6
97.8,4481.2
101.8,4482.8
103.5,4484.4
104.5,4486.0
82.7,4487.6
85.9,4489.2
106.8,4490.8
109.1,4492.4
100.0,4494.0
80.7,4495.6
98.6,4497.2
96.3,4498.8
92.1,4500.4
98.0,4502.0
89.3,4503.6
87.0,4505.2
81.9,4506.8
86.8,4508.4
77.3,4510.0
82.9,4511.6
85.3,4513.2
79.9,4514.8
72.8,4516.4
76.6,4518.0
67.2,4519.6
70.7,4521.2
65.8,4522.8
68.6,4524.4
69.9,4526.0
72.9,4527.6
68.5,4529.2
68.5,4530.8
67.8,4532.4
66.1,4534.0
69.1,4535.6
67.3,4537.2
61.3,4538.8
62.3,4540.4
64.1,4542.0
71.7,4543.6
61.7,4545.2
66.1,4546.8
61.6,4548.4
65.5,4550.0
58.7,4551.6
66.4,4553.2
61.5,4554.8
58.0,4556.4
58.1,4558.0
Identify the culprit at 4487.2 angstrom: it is C IV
